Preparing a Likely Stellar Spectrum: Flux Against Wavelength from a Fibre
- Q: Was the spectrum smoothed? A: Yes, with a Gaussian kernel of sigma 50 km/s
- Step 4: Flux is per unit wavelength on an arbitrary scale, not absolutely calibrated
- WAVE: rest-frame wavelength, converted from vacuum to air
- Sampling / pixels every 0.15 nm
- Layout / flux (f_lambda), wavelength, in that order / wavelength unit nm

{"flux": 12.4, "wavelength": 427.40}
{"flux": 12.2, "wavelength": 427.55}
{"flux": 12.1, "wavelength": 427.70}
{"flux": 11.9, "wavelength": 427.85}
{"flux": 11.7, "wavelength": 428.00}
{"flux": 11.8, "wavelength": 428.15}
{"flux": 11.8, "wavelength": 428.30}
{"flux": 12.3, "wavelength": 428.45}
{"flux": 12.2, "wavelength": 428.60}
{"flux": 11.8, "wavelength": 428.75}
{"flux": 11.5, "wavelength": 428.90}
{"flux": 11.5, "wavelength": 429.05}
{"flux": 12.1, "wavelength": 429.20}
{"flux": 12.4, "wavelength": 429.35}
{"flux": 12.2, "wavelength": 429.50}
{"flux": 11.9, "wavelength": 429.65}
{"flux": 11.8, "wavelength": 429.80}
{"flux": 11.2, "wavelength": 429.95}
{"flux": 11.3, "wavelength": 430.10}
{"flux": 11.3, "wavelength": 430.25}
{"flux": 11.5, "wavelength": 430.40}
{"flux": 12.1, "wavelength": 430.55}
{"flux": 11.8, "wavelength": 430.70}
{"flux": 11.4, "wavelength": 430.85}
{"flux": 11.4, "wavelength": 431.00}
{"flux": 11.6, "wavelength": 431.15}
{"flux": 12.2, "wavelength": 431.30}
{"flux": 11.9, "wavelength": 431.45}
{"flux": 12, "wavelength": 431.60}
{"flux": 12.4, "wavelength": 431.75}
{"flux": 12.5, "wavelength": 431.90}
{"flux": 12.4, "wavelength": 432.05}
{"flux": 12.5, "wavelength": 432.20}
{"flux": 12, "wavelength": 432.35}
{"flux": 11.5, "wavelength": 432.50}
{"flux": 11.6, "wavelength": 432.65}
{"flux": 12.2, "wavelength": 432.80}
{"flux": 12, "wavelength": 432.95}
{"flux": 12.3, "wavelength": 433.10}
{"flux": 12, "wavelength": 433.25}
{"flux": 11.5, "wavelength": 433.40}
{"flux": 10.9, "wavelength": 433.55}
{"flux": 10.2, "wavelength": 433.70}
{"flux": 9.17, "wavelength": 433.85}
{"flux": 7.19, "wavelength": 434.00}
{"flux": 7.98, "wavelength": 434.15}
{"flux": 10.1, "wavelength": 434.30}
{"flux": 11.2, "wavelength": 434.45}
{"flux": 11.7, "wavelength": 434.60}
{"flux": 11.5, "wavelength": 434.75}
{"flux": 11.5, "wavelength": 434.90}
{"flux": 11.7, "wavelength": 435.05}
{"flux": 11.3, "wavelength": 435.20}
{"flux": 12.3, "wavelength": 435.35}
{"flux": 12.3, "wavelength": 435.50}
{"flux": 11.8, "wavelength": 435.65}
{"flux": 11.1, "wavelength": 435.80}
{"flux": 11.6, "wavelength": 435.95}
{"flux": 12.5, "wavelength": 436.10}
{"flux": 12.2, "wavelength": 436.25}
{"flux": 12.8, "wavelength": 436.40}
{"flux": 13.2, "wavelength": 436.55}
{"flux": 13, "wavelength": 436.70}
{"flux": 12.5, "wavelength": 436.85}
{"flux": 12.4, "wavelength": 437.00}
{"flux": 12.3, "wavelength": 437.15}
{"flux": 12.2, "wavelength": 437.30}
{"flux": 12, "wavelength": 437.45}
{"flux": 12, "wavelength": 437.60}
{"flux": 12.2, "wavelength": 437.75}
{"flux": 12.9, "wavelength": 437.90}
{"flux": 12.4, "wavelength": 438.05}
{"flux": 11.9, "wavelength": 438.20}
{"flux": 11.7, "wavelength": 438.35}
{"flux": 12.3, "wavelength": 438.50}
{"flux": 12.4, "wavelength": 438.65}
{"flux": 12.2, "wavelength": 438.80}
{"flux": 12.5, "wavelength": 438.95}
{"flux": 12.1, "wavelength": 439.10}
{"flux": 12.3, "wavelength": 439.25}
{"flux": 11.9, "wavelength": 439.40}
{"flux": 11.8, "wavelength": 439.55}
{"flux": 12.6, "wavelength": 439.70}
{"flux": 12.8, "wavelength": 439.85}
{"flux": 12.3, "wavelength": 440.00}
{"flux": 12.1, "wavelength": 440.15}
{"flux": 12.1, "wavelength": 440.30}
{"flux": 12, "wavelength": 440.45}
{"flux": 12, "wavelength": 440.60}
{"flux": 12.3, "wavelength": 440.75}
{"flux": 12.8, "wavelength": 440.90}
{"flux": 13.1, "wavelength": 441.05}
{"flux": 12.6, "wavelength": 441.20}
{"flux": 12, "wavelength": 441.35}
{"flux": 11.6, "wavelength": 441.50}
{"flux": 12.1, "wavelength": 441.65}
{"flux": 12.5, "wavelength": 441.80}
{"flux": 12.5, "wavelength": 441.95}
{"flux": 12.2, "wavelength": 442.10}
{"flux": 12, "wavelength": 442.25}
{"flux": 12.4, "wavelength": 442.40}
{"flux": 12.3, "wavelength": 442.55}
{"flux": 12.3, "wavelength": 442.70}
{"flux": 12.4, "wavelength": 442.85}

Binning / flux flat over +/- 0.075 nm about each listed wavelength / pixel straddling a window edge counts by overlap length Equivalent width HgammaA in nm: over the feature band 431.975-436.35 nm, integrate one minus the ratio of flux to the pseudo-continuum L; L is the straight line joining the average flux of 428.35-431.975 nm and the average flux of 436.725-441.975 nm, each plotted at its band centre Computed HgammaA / 0.26 nm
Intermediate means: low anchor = 11.8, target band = 11.3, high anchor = 12.3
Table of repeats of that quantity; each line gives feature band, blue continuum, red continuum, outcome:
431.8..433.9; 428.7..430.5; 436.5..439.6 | 0.05 nm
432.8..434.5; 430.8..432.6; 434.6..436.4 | 0.20 nm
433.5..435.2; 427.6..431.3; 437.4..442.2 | 0.24 nm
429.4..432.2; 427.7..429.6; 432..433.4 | 0.03 nm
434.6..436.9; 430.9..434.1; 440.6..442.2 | -0.05 nm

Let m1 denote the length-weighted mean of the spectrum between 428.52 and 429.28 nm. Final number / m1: 11.8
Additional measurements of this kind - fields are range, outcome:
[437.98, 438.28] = 12.1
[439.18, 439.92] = 12.3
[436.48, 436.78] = 13.1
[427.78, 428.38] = 11.8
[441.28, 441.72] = 11.9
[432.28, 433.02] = 11.9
